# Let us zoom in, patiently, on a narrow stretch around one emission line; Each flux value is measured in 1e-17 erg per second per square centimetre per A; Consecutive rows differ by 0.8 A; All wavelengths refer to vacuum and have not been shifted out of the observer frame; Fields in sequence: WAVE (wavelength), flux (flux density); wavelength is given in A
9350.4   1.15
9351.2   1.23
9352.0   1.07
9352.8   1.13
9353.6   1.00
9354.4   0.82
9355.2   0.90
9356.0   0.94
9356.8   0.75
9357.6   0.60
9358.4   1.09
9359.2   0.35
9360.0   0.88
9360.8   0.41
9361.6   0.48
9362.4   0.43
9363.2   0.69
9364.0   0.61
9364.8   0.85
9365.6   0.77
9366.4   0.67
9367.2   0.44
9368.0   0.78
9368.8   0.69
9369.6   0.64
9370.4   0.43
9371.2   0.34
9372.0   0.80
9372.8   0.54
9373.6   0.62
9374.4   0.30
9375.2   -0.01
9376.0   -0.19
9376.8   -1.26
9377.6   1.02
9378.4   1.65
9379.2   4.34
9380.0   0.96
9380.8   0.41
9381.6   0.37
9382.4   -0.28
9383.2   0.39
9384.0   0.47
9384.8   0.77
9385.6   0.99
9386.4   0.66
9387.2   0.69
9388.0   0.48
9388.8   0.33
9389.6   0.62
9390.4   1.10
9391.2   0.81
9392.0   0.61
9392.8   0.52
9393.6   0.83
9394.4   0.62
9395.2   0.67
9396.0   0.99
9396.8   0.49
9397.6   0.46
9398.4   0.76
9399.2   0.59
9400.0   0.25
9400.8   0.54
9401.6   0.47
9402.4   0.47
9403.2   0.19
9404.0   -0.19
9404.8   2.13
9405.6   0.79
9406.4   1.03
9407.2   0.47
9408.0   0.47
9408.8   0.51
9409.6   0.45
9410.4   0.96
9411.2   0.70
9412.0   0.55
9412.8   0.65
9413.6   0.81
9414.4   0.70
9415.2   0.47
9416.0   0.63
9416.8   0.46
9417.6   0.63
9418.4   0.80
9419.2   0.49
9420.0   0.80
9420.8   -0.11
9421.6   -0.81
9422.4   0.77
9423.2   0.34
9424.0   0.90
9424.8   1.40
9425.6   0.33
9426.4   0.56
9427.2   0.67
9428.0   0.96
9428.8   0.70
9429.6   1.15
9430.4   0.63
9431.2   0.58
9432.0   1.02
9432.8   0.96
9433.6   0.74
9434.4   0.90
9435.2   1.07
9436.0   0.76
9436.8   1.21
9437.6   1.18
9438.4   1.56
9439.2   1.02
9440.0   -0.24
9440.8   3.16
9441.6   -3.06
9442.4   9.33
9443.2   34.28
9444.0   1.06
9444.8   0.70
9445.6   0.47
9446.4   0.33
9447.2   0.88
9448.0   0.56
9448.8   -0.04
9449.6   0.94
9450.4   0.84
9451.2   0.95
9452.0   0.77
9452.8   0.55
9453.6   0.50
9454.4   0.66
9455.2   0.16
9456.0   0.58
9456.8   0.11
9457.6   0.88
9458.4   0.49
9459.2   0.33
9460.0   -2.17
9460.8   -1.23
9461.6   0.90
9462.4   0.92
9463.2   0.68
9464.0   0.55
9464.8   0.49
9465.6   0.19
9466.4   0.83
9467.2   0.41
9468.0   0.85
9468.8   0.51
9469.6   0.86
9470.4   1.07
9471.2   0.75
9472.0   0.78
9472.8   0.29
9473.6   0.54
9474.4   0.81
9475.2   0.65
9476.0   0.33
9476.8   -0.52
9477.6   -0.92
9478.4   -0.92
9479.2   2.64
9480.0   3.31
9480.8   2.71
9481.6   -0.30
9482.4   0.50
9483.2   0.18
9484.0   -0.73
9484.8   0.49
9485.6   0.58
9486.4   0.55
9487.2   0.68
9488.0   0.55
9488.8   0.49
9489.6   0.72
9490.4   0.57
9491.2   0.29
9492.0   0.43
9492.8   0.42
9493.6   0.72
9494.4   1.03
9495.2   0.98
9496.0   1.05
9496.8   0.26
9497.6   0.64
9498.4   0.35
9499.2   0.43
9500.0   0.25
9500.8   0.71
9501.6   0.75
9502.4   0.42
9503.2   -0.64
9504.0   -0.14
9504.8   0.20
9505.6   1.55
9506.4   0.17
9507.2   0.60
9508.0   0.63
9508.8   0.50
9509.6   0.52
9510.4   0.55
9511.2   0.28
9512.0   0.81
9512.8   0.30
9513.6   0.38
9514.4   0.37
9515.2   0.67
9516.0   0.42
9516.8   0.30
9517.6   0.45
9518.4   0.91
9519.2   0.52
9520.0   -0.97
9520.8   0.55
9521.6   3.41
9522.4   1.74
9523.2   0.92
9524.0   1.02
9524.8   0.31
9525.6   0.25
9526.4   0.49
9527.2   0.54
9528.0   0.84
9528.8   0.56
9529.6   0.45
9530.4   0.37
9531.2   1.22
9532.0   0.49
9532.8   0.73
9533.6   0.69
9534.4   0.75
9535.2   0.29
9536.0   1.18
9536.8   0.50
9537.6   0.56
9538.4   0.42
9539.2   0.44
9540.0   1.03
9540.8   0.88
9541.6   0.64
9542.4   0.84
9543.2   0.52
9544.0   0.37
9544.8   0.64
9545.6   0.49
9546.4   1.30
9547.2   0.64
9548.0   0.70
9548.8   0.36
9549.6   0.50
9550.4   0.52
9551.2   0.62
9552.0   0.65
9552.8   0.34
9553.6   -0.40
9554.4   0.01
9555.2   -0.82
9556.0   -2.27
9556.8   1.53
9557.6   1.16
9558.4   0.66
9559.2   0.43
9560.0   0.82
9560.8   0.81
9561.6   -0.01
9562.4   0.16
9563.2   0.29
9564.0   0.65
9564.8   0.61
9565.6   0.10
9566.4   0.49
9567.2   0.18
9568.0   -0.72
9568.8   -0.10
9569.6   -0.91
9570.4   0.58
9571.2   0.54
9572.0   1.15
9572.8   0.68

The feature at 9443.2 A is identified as [O III]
